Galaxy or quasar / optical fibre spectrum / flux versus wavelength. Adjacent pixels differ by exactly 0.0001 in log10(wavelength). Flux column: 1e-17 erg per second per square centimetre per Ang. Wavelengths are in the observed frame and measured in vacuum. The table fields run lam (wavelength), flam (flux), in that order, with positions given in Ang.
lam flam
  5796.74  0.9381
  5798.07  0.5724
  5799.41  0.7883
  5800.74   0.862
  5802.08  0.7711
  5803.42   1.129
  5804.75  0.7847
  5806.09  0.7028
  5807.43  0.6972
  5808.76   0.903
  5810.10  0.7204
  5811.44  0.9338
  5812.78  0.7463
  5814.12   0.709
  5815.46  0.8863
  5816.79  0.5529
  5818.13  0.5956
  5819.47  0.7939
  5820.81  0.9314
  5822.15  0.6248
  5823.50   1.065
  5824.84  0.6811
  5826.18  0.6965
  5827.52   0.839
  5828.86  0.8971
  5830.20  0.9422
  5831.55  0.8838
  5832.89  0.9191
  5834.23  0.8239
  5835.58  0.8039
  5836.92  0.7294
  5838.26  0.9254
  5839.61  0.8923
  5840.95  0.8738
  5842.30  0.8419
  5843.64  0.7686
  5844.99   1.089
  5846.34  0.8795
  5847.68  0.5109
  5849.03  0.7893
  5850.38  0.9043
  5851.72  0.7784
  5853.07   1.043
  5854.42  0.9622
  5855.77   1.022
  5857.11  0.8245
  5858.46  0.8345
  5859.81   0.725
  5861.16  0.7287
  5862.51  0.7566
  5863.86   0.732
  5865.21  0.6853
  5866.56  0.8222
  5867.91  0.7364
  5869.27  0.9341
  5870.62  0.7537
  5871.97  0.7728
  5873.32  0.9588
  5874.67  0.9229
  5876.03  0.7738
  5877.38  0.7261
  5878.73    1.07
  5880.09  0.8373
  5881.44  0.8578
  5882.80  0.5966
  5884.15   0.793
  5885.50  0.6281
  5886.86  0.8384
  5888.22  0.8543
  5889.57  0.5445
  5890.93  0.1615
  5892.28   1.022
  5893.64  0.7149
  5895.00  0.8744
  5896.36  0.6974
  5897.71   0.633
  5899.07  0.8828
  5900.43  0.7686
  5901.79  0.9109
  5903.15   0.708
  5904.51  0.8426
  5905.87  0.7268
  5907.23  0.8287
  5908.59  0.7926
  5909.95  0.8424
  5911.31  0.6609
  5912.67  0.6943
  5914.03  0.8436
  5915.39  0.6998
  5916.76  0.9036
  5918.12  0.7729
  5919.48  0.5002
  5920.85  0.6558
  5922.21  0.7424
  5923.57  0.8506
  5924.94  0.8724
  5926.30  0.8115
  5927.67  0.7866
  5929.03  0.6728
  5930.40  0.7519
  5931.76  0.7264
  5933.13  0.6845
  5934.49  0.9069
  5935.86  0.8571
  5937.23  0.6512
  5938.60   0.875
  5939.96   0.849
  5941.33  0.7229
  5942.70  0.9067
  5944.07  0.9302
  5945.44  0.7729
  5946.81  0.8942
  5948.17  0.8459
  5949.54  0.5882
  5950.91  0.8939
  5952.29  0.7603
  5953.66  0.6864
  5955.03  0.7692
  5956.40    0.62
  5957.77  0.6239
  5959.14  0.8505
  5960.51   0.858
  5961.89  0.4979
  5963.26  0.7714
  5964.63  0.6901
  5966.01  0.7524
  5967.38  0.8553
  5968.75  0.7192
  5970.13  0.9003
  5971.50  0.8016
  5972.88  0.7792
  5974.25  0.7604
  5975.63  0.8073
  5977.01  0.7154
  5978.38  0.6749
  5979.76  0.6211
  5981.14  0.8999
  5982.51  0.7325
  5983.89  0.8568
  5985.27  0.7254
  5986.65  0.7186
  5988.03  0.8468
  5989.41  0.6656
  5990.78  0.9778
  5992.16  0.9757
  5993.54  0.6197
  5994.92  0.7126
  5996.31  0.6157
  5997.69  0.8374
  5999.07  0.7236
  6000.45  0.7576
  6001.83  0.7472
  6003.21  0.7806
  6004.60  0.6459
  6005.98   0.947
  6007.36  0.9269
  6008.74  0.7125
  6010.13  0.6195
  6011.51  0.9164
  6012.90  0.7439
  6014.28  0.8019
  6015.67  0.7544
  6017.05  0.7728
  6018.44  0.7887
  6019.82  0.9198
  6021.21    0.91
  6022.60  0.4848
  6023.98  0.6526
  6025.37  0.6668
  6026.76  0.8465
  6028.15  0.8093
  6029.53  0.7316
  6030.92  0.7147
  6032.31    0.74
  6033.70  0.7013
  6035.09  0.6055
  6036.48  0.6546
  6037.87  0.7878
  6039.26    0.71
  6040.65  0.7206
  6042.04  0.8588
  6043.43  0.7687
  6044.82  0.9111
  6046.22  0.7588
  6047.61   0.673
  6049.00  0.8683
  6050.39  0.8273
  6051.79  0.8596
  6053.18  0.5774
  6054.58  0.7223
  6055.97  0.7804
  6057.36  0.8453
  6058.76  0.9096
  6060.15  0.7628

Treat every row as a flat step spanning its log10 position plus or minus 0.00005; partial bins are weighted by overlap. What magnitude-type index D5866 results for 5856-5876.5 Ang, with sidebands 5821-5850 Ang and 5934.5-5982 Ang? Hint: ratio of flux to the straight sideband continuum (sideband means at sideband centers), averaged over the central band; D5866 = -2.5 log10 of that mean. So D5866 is 0.02 mag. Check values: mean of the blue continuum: 0.834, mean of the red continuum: 0.772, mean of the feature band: 0.803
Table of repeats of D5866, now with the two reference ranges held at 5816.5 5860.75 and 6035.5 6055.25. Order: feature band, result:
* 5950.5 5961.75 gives 0.07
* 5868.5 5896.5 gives 0.05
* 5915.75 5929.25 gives 0.06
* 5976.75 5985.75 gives 0.05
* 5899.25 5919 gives 0.03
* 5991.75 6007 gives 0.03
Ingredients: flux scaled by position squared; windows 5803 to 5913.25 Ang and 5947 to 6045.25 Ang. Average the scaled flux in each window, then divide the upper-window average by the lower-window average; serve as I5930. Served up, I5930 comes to 0.99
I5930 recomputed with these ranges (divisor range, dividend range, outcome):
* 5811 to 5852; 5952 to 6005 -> 0.97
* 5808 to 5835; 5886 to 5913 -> 0.95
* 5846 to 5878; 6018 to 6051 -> 0.98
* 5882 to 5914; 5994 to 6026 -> 1.06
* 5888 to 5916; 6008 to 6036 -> 1.04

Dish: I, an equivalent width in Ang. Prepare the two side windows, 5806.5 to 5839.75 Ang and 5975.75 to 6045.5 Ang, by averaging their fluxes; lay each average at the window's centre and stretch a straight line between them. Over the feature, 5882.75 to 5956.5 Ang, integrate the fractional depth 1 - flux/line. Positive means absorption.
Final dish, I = 1.8 Ang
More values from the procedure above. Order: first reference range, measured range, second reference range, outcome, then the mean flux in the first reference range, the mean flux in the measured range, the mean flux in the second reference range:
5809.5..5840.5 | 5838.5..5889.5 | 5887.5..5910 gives -2.9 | 0.809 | 0.822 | 0.751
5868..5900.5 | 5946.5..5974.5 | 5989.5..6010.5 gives 0.6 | 0.775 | 0.756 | 0.773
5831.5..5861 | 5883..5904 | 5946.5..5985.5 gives 2.1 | 0.853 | 0.733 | 0.756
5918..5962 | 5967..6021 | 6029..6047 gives -1.9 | 0.767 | 0.78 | 0.743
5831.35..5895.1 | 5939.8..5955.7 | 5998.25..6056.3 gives -0.3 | 0.81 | 0.8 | 0.76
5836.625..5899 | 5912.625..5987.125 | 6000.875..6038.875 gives 0.9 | 0.802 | 0.766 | 0.755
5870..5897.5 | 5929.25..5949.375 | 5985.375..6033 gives -1.0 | 0.768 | 0.804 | 0.767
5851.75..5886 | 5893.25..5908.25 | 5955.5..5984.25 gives 0.3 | 0.82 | 0.782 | 0.751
